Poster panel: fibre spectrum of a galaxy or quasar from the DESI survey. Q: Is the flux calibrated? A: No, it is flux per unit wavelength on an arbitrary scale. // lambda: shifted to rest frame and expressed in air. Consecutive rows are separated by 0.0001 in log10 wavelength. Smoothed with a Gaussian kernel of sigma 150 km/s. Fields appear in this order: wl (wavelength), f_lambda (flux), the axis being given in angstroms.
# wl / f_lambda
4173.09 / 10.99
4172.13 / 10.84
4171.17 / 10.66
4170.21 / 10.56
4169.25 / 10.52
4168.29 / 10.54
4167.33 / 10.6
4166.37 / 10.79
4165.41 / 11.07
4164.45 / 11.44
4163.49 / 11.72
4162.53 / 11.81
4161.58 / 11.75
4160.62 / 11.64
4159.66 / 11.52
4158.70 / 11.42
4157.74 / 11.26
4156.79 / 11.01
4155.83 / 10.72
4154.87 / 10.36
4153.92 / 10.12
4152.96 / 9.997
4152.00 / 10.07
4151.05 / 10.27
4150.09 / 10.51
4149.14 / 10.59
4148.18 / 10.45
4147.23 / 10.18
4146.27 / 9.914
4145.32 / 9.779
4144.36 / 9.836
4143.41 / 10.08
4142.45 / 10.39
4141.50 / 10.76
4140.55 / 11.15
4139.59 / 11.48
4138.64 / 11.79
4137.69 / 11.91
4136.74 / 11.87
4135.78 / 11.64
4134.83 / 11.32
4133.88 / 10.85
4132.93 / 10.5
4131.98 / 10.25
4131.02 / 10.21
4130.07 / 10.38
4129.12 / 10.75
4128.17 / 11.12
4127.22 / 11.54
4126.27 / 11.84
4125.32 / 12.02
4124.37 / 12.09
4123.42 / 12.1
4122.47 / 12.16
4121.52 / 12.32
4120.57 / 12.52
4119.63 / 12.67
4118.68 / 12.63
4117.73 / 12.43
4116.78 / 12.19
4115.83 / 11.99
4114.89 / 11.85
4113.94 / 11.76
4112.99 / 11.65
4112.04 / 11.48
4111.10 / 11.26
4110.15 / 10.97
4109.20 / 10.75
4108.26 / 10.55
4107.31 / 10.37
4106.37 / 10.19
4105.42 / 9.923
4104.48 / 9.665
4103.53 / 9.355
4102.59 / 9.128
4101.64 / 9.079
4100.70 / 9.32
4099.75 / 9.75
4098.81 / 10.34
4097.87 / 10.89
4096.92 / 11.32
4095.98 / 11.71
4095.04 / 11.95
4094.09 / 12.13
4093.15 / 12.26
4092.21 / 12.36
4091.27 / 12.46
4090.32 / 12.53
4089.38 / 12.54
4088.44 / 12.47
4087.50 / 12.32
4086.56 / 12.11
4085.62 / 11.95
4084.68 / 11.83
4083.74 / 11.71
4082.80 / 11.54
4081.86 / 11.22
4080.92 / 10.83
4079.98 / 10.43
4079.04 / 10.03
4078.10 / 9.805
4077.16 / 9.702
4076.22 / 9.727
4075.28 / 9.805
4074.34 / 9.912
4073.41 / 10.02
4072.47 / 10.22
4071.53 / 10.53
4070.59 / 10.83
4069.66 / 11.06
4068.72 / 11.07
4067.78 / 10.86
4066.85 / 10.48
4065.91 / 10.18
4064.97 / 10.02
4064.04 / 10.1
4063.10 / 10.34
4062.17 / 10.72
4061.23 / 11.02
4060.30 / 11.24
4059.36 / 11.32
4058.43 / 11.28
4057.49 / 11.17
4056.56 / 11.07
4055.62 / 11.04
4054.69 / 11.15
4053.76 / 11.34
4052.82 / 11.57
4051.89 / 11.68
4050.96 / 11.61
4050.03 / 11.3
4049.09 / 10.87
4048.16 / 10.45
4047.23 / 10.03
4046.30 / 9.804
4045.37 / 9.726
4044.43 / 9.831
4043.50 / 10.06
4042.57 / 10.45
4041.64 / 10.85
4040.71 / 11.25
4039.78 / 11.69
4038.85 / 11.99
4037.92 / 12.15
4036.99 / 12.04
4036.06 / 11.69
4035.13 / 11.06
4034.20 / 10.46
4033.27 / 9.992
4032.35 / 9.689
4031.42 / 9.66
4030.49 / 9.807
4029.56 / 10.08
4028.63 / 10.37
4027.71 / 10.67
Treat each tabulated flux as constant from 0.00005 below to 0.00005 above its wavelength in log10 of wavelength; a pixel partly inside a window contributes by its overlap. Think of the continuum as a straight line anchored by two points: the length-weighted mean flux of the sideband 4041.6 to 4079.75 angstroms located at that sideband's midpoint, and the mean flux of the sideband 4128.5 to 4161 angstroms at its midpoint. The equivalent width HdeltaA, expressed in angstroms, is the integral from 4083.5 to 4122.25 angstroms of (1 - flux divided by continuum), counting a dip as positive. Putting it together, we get -2.64 angstroms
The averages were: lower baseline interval 10.6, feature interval 11.4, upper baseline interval 10.7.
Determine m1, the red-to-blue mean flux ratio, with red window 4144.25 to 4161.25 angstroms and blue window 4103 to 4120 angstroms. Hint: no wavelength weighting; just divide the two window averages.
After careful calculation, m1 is 0.9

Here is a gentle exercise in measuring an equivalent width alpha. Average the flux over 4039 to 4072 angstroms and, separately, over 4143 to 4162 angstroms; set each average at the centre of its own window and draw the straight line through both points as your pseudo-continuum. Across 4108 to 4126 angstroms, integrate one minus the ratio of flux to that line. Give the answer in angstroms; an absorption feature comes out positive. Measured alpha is -2.1 angstroms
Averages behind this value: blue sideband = 10.8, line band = 11.9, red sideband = 10.6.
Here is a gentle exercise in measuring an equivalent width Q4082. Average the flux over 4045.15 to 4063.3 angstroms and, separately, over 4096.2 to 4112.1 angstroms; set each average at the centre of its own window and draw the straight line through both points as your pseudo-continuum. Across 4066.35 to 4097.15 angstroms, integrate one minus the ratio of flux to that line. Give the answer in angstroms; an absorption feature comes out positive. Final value -1.9 angstroms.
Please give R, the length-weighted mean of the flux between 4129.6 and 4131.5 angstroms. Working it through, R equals 10.3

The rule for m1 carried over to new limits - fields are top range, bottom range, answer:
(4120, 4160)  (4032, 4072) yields 1.01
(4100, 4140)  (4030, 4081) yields 1.05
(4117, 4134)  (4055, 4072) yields 1.07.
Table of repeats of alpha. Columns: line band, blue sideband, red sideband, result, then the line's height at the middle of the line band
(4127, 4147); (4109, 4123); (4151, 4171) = 1.1 angstroms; 11.5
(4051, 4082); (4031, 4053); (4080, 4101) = 1.5 angstroms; 11.2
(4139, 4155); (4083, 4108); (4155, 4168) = 1.2 angstroms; 11.2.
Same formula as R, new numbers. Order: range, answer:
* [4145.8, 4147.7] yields 10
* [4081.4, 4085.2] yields 11.6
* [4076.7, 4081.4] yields 10.2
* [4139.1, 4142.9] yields 11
